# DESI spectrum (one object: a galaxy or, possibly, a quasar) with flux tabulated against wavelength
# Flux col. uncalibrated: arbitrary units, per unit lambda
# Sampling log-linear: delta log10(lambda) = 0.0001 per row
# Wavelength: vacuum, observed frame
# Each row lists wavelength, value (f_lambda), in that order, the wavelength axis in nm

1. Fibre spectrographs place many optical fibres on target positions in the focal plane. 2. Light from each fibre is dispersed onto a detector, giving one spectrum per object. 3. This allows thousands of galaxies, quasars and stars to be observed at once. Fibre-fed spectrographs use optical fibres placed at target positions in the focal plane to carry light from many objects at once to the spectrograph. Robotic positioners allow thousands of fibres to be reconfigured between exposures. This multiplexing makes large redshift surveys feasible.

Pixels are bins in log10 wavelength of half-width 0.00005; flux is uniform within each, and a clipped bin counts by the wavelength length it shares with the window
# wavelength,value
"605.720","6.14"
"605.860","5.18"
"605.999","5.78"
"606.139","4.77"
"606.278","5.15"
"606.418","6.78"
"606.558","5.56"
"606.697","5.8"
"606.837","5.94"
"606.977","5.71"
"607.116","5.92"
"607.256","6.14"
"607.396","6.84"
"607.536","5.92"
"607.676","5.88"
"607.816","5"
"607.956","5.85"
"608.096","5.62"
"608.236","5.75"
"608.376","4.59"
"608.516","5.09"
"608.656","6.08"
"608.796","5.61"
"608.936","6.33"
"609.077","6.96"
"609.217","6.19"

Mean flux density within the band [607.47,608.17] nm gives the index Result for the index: 5.65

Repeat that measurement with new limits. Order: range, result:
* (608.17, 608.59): 5.15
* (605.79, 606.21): 5.25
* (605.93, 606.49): 5.61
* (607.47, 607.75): 5.88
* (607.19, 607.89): 5.95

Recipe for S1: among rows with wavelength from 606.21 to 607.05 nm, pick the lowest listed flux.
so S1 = 5.15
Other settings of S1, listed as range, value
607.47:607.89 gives 5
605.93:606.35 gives 4.77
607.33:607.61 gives 5.92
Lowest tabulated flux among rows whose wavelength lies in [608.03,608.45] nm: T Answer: 4.59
